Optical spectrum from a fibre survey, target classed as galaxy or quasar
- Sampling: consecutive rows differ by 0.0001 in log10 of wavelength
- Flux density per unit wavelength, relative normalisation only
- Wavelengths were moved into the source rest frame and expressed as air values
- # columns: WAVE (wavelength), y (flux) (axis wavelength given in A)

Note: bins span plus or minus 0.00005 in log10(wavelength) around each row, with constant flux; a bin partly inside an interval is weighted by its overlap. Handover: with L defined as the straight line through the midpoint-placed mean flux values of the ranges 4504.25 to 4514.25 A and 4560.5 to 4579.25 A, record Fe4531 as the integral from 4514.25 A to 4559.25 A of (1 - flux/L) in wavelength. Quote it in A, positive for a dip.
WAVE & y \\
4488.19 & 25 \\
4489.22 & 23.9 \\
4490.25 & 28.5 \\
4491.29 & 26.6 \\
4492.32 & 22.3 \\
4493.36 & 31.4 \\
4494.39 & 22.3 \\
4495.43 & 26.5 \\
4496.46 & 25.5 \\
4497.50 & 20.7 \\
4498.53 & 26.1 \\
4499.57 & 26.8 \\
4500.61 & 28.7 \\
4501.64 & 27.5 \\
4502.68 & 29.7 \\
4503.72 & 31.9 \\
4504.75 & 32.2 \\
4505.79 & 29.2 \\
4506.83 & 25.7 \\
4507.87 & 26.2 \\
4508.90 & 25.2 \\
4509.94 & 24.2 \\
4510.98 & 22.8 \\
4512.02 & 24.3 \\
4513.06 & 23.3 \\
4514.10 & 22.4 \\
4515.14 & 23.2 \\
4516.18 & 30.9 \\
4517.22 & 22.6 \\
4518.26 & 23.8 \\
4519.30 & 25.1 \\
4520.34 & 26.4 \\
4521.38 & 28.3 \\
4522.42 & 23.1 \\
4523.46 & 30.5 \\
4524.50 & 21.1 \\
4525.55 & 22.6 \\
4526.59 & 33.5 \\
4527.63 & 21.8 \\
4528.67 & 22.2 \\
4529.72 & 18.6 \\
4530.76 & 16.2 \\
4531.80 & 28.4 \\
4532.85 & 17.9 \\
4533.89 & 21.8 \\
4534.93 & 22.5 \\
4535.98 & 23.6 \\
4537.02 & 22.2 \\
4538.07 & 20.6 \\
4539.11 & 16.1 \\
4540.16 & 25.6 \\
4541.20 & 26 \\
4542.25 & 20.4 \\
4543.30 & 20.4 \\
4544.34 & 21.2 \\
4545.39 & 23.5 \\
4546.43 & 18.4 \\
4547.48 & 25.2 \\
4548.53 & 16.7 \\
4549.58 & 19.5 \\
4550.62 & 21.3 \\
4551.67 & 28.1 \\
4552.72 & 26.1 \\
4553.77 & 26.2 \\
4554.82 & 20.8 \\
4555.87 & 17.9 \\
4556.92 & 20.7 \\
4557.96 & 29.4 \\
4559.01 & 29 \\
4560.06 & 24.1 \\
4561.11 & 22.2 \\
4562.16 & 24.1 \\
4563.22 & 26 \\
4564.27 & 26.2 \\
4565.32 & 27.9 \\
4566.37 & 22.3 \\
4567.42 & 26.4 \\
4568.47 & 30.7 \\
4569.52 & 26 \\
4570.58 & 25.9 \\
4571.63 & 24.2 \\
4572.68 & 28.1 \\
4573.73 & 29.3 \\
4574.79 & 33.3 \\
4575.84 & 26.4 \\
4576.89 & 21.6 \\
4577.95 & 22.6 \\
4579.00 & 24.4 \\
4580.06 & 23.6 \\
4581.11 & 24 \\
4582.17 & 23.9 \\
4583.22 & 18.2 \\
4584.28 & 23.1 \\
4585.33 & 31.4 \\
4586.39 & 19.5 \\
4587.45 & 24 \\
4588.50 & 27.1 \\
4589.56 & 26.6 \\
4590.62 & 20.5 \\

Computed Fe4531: 4.5 A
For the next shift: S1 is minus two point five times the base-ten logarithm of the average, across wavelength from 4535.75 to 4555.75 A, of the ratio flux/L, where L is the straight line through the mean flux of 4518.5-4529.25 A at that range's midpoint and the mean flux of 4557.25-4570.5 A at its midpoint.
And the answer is 0.17 mag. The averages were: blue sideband 25.4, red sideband 26.1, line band 22.1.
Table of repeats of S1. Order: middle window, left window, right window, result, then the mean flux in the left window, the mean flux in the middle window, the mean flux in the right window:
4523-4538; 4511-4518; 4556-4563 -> 0.066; 24.3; 23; 24.6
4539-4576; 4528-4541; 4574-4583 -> -0.051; 21.4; 24.4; 24.9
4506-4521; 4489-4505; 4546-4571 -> 0.056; 26.9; 24.8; 24.2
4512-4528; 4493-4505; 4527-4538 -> -0.069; 27.3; 25.2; 21.6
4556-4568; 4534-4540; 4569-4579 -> -0.019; 21.3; 25.1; 26.3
